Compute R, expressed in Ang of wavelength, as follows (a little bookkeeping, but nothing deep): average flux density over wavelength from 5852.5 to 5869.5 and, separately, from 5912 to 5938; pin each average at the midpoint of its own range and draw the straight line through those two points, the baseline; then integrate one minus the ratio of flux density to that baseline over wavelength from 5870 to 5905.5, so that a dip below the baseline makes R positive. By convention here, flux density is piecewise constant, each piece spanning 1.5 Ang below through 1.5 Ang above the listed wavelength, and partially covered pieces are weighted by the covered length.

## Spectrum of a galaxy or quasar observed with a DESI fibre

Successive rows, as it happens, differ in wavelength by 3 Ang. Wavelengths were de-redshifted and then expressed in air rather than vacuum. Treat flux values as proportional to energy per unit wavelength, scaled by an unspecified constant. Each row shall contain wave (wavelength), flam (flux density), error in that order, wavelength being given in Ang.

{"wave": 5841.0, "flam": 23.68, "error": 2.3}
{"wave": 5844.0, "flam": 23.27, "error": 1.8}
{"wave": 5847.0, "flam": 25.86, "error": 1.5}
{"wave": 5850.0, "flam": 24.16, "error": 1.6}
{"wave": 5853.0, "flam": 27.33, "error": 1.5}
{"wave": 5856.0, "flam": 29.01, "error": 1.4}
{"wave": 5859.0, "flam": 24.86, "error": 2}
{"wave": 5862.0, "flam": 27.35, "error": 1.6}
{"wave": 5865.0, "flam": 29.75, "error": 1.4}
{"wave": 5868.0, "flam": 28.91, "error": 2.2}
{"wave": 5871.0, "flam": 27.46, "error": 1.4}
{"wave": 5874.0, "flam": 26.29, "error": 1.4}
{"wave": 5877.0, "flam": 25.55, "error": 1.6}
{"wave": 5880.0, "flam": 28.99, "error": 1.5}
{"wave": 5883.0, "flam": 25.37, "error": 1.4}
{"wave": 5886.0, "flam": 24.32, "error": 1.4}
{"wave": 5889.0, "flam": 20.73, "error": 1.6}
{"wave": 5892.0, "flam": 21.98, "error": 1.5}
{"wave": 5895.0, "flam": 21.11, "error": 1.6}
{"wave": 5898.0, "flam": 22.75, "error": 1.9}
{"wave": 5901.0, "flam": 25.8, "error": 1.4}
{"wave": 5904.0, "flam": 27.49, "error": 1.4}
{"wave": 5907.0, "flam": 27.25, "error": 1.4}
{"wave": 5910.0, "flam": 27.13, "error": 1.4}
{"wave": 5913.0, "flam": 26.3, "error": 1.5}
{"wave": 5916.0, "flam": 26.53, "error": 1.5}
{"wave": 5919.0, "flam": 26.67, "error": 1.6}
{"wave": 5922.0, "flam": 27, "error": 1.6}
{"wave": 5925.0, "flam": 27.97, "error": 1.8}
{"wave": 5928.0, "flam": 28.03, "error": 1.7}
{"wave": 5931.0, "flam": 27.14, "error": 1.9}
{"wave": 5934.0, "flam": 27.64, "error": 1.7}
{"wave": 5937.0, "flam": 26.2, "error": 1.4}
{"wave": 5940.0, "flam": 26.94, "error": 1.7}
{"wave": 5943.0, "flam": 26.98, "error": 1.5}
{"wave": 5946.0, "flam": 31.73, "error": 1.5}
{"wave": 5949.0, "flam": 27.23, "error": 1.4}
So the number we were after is 3.6 Ang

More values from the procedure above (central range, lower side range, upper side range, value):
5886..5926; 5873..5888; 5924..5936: 2.4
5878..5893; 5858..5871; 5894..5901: 0.2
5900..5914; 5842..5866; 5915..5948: 0.2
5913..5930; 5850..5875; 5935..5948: 0.4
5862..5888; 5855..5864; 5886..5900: -2.3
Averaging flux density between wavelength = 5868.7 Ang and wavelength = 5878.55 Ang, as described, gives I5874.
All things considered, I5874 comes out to 26.6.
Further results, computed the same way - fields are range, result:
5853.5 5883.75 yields 27.4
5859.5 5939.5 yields 26.2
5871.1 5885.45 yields 26.5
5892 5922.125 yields 25.6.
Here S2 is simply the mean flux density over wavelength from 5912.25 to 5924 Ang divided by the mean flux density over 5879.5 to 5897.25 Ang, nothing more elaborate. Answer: 1.1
